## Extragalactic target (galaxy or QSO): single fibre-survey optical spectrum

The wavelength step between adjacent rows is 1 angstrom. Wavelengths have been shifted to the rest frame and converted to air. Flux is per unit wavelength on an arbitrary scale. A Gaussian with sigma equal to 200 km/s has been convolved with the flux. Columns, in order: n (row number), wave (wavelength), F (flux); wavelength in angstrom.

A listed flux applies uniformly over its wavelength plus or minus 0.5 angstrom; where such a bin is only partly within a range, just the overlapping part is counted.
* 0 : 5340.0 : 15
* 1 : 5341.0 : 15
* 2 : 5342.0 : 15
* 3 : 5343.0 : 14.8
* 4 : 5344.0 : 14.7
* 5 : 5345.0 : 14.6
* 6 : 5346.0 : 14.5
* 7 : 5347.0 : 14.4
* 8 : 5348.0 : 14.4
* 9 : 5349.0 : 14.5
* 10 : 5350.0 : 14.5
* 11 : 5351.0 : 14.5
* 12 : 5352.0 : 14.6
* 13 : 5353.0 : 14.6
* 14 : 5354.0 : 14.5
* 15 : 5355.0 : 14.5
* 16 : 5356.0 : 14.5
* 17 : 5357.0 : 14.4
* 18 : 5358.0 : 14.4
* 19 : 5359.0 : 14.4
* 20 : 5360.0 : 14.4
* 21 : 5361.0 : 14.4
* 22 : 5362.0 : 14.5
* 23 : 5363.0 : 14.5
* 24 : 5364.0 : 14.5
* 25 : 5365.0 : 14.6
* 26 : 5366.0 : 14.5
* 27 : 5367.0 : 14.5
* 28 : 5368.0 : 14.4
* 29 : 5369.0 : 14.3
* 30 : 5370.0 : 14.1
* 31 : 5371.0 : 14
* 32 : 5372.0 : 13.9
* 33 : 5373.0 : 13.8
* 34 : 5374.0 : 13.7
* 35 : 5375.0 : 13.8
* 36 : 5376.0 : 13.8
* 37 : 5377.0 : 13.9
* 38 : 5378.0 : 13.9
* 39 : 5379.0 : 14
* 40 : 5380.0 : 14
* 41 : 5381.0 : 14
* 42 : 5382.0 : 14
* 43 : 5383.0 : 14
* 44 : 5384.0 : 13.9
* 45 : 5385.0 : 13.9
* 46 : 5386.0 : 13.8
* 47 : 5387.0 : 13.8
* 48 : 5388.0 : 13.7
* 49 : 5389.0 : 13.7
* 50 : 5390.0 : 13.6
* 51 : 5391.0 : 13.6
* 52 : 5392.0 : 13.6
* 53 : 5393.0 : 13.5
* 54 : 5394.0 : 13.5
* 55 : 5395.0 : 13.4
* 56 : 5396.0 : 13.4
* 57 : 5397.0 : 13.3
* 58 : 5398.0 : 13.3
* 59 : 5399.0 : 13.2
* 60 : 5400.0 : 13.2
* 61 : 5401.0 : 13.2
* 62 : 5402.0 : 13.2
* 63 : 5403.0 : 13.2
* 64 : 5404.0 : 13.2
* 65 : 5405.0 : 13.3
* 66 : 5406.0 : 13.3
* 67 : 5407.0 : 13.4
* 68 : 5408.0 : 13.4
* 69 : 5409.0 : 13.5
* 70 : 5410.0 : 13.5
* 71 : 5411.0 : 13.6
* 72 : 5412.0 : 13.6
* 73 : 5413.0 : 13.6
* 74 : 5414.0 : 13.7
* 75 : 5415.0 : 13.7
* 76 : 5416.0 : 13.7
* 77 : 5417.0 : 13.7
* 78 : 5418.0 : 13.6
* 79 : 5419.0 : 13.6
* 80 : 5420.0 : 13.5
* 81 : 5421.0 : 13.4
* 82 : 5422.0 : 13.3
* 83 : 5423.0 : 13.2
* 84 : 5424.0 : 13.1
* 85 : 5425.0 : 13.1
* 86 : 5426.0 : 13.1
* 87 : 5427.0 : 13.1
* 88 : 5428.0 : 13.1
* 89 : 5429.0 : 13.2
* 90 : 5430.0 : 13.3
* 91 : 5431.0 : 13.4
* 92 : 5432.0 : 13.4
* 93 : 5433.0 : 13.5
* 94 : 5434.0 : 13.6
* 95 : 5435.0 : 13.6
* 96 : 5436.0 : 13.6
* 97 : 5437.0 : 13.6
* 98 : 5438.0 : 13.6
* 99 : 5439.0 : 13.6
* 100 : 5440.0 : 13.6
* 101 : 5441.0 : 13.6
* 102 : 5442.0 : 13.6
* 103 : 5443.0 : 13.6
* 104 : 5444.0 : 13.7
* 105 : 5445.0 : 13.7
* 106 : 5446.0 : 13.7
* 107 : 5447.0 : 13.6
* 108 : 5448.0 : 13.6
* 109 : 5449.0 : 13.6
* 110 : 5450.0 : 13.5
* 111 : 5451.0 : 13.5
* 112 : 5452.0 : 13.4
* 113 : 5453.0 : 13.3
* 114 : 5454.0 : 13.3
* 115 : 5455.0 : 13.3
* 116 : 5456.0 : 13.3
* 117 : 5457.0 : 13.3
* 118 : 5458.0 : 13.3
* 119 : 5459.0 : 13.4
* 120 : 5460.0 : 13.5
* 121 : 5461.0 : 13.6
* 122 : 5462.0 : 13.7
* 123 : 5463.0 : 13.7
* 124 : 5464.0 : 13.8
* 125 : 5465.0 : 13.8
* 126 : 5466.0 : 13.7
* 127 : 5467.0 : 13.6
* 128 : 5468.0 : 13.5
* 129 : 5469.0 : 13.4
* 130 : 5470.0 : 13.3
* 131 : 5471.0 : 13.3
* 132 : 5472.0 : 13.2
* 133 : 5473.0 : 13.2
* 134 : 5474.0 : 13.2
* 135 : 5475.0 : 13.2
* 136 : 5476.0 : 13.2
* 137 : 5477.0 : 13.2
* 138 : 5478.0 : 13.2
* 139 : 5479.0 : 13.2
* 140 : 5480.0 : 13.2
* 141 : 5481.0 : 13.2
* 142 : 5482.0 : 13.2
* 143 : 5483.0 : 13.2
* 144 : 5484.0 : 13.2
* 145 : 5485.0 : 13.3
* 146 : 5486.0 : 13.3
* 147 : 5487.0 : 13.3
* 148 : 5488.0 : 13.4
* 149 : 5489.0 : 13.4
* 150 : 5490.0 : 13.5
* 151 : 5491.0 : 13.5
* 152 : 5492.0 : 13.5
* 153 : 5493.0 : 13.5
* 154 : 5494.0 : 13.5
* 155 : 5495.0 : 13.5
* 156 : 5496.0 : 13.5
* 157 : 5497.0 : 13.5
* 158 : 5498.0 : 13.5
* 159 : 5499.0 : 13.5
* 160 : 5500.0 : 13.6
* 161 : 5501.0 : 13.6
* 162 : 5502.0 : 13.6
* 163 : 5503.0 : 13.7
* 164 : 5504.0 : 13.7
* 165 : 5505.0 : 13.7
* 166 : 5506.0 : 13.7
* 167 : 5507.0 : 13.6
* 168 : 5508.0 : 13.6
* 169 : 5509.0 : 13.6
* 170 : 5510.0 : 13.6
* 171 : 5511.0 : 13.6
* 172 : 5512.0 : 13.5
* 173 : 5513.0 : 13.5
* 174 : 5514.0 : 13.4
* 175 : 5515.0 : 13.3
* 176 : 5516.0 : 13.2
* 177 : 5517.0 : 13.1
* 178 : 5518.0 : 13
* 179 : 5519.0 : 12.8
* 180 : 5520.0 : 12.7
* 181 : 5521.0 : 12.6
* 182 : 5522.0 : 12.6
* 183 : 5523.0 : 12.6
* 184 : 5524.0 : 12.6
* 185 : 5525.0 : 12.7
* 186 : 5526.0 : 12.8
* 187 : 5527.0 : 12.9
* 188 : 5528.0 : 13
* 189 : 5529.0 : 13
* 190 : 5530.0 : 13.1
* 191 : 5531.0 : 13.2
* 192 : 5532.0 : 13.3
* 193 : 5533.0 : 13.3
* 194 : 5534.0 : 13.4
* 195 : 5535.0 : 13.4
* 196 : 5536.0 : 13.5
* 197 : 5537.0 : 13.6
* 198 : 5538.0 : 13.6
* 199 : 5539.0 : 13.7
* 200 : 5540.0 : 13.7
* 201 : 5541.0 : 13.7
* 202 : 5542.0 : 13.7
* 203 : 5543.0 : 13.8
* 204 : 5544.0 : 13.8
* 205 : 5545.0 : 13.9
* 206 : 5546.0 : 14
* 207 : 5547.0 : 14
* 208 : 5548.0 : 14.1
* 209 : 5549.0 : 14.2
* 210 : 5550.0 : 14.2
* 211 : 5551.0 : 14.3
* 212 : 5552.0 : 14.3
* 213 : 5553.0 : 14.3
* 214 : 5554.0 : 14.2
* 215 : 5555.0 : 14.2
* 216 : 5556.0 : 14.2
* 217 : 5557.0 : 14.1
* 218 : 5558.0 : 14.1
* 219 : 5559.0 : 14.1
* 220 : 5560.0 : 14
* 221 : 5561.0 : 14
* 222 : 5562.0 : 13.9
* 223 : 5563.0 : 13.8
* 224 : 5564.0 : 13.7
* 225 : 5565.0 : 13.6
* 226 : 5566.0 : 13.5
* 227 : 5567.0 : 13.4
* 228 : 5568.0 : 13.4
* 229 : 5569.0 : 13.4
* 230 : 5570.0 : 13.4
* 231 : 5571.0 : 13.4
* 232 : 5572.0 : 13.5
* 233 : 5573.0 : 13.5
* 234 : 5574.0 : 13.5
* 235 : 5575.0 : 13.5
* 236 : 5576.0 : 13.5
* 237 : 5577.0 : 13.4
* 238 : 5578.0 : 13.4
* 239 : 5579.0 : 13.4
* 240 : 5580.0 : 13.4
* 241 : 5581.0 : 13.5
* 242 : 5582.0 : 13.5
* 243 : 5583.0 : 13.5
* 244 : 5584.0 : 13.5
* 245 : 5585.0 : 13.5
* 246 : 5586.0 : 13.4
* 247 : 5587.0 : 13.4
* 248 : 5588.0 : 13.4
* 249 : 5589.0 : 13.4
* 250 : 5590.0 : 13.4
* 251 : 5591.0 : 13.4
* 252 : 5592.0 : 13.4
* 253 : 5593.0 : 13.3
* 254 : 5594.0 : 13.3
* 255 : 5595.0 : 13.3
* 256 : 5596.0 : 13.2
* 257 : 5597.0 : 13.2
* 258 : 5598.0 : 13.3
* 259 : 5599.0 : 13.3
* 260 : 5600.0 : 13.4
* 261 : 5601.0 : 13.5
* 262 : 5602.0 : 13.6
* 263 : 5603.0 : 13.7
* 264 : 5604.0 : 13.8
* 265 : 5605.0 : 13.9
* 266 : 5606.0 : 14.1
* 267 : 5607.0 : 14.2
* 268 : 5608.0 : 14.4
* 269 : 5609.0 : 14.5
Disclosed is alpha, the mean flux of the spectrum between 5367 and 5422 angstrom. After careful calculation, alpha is 13.7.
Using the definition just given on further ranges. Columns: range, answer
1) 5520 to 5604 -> 13.5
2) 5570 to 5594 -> 13.4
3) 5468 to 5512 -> 13.4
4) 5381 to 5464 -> 13.5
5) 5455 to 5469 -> 13.5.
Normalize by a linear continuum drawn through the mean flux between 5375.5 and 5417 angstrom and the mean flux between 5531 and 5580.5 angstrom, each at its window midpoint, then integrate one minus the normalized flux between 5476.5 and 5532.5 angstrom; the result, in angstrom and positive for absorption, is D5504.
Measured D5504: 1.7 angstrom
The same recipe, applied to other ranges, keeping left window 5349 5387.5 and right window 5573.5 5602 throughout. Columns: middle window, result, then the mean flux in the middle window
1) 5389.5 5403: 0.7 angstrom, 13.4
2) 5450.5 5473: 0.7 angstrom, 13.5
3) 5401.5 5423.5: 0.9 angstrom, 13.5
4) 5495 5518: 0.3 angstrom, 13.5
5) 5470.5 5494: 0.9 angstrom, 13.3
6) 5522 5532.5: 0.6 angstrom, 12.9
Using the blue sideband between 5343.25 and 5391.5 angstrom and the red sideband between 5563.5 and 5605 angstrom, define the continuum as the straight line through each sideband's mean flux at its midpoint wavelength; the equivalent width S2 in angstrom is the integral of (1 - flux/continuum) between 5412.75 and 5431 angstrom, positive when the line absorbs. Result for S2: 0.8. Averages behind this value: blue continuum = 14.2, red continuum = 13.4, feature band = 13.4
